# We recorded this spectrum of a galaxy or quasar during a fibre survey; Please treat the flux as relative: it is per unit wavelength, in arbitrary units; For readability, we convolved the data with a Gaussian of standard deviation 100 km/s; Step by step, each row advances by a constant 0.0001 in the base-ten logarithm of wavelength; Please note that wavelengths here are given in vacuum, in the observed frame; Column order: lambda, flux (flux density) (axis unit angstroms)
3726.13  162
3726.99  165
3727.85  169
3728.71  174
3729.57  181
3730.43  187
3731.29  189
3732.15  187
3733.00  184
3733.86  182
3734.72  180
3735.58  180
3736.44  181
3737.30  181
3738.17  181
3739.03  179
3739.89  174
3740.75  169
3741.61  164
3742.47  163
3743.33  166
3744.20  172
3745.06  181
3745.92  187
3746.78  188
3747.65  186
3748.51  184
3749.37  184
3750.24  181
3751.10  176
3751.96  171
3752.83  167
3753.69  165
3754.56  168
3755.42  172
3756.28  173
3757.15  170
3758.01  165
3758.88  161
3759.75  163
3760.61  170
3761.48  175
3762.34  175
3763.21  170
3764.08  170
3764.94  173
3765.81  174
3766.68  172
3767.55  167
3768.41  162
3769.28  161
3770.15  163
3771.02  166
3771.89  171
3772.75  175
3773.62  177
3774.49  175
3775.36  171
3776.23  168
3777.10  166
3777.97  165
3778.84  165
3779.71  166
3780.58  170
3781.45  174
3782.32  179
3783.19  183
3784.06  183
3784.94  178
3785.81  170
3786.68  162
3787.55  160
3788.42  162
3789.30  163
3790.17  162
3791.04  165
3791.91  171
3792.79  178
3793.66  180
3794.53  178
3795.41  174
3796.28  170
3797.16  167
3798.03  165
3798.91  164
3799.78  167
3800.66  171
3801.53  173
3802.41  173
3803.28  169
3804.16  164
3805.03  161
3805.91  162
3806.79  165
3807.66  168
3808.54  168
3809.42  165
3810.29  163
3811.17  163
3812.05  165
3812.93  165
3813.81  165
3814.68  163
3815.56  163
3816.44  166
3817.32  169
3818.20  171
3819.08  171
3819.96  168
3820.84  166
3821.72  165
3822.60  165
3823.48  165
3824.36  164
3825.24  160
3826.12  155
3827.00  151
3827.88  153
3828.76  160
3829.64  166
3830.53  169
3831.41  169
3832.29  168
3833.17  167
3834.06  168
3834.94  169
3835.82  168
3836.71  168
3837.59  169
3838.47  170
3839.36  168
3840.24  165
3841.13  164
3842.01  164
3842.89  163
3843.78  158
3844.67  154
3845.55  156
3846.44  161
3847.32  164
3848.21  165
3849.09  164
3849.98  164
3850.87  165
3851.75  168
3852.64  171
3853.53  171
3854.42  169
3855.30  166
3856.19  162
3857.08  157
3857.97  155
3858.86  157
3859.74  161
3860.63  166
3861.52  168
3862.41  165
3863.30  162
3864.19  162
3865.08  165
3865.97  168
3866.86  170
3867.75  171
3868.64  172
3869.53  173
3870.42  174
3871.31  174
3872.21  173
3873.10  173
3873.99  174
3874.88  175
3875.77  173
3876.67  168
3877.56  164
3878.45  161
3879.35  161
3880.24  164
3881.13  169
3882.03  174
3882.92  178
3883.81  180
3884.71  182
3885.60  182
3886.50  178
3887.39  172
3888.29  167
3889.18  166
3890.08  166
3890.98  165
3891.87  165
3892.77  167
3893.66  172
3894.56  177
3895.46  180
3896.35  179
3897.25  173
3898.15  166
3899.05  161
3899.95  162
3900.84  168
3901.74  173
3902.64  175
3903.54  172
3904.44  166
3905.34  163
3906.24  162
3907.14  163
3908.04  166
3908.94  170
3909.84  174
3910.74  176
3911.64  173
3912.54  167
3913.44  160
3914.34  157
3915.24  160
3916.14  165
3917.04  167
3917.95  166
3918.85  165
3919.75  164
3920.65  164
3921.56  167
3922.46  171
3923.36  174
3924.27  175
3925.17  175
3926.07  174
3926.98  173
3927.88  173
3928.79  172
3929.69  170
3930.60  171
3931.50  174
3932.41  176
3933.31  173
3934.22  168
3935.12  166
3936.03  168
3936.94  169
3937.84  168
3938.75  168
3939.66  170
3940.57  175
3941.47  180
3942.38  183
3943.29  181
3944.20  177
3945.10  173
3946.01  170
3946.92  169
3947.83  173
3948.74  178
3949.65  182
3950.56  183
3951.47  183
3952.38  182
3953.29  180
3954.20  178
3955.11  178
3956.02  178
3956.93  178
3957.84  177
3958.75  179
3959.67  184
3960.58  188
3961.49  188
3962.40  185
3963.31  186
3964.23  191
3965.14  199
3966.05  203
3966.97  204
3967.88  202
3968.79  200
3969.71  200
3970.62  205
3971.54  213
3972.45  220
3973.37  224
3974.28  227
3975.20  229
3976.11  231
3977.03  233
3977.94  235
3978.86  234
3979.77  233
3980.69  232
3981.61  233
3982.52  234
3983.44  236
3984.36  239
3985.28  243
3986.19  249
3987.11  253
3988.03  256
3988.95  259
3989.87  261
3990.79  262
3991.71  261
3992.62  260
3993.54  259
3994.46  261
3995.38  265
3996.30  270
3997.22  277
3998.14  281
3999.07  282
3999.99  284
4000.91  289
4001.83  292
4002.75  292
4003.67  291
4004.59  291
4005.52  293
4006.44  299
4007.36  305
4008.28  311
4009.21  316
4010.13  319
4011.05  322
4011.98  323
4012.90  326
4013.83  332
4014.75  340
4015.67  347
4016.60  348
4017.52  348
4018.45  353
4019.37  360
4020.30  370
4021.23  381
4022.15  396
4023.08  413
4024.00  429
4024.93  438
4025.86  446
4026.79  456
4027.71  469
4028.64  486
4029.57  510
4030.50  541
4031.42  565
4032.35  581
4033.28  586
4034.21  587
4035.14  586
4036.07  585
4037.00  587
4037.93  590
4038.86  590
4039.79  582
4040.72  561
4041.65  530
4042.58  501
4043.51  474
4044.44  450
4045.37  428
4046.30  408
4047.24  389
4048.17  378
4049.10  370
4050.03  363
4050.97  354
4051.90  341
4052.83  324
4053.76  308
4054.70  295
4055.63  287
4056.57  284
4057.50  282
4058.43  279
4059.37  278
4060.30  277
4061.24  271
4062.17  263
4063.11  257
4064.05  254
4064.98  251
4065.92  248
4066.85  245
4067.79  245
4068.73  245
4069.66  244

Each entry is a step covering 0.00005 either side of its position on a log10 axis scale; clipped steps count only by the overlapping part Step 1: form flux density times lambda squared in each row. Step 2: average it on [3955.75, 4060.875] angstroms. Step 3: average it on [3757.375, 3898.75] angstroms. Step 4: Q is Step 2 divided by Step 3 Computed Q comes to 2.1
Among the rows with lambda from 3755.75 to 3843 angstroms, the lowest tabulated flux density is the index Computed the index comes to 151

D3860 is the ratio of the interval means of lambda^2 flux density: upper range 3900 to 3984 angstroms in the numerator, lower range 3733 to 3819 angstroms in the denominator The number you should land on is 1.18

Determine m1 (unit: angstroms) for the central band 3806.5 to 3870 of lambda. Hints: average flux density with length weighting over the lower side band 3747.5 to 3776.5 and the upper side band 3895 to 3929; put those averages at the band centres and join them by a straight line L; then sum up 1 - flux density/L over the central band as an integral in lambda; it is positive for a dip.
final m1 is 1.9 angstroms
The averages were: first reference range 171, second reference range 169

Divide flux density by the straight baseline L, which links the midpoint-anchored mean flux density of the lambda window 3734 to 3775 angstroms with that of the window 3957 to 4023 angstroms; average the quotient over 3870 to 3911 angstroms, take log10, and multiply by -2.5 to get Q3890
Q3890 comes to 0.30 mag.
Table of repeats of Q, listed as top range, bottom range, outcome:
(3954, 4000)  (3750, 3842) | 1.48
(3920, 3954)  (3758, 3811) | 1.11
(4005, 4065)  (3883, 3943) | 2.49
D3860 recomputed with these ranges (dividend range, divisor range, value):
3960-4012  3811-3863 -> 1.64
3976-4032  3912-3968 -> 1.88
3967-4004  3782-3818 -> 1.62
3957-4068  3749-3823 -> 2.16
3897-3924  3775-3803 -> 1.05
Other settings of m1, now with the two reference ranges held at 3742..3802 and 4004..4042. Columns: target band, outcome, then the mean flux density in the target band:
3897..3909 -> 5.5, 167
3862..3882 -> 7.7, 169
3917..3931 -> 6.8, 170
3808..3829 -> 5.3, 164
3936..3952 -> 8.0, 175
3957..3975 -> 8.4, 199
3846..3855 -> 3.1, 166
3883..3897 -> 5.8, 173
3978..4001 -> 8.3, 256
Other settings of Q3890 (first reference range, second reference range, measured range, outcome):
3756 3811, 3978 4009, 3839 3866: 0.22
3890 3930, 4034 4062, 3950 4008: 0.25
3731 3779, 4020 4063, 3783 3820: 0.26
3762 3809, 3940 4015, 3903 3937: 0.26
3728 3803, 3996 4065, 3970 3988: 0.42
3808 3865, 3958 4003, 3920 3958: 0.23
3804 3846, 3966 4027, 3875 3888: 0.19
